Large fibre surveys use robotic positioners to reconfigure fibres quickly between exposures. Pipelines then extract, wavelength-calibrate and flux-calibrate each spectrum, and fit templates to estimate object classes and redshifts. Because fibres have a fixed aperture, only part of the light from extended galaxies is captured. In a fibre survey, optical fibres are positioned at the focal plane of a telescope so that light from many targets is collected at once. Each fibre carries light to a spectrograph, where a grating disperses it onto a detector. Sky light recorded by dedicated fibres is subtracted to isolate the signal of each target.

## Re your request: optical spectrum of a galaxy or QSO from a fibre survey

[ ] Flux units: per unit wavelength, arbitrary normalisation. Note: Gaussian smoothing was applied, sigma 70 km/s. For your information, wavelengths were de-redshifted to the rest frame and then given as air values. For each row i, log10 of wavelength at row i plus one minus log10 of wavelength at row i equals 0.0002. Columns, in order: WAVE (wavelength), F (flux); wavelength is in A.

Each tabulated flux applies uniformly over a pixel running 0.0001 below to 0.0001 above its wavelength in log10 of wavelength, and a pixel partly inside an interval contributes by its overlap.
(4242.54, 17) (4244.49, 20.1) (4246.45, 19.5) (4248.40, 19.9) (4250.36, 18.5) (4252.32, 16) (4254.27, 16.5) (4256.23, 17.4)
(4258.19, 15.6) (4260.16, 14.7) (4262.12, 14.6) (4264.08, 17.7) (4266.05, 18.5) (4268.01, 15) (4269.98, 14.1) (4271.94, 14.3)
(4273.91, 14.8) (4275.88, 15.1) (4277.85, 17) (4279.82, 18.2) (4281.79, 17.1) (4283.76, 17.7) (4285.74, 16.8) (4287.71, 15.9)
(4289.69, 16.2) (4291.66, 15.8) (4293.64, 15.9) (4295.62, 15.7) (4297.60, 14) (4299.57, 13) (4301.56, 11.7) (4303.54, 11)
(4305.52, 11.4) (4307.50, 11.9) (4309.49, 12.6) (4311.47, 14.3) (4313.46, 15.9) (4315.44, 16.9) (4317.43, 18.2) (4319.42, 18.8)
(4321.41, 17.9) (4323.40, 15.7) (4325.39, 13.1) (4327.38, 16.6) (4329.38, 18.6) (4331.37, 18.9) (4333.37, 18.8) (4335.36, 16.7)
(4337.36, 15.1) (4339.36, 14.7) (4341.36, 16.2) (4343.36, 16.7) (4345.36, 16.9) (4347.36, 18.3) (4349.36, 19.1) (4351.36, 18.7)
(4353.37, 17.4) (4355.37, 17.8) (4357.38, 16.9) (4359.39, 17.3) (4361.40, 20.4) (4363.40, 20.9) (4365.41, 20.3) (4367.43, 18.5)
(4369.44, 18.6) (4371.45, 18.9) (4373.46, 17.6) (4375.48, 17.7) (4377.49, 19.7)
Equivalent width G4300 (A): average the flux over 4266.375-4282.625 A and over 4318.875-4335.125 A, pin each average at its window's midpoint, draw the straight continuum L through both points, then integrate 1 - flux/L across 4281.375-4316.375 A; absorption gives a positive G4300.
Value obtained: 3.9 A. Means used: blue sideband 15.8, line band 14.6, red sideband 17.2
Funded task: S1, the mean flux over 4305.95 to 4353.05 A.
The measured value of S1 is 16.5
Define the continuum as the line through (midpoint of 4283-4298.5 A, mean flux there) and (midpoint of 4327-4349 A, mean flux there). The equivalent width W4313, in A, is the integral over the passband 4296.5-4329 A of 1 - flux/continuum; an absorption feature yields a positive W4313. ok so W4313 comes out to 3.7 A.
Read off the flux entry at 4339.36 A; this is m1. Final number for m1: 14.7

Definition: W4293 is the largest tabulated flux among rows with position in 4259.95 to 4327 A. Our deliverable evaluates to 18.8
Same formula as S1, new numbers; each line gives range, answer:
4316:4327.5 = 16.7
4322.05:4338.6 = 16.7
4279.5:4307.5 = 14.8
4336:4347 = 16.1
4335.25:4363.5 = 17.5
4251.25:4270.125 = 16.1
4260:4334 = 15.6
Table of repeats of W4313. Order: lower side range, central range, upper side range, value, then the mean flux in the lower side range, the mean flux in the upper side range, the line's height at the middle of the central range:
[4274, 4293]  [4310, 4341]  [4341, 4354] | 1.24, 16.5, 17.7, 17.3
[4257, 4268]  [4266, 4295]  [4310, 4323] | 0.48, 16.1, 16.8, 16.3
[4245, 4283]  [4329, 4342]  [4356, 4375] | 0.84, 16.6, 18.8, 18.1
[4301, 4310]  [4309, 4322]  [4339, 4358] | -3.43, 11.7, 17.4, 13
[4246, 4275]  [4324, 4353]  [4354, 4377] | 1.68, 16.4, 18.6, 18.1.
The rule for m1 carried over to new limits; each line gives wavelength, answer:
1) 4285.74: 16.8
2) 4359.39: 17.3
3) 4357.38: 16.9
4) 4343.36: 16.7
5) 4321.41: 17.9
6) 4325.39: 13.1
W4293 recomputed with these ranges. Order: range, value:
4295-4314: 15.9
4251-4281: 18.5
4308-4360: 19.1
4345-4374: 20.9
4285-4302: 16.8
